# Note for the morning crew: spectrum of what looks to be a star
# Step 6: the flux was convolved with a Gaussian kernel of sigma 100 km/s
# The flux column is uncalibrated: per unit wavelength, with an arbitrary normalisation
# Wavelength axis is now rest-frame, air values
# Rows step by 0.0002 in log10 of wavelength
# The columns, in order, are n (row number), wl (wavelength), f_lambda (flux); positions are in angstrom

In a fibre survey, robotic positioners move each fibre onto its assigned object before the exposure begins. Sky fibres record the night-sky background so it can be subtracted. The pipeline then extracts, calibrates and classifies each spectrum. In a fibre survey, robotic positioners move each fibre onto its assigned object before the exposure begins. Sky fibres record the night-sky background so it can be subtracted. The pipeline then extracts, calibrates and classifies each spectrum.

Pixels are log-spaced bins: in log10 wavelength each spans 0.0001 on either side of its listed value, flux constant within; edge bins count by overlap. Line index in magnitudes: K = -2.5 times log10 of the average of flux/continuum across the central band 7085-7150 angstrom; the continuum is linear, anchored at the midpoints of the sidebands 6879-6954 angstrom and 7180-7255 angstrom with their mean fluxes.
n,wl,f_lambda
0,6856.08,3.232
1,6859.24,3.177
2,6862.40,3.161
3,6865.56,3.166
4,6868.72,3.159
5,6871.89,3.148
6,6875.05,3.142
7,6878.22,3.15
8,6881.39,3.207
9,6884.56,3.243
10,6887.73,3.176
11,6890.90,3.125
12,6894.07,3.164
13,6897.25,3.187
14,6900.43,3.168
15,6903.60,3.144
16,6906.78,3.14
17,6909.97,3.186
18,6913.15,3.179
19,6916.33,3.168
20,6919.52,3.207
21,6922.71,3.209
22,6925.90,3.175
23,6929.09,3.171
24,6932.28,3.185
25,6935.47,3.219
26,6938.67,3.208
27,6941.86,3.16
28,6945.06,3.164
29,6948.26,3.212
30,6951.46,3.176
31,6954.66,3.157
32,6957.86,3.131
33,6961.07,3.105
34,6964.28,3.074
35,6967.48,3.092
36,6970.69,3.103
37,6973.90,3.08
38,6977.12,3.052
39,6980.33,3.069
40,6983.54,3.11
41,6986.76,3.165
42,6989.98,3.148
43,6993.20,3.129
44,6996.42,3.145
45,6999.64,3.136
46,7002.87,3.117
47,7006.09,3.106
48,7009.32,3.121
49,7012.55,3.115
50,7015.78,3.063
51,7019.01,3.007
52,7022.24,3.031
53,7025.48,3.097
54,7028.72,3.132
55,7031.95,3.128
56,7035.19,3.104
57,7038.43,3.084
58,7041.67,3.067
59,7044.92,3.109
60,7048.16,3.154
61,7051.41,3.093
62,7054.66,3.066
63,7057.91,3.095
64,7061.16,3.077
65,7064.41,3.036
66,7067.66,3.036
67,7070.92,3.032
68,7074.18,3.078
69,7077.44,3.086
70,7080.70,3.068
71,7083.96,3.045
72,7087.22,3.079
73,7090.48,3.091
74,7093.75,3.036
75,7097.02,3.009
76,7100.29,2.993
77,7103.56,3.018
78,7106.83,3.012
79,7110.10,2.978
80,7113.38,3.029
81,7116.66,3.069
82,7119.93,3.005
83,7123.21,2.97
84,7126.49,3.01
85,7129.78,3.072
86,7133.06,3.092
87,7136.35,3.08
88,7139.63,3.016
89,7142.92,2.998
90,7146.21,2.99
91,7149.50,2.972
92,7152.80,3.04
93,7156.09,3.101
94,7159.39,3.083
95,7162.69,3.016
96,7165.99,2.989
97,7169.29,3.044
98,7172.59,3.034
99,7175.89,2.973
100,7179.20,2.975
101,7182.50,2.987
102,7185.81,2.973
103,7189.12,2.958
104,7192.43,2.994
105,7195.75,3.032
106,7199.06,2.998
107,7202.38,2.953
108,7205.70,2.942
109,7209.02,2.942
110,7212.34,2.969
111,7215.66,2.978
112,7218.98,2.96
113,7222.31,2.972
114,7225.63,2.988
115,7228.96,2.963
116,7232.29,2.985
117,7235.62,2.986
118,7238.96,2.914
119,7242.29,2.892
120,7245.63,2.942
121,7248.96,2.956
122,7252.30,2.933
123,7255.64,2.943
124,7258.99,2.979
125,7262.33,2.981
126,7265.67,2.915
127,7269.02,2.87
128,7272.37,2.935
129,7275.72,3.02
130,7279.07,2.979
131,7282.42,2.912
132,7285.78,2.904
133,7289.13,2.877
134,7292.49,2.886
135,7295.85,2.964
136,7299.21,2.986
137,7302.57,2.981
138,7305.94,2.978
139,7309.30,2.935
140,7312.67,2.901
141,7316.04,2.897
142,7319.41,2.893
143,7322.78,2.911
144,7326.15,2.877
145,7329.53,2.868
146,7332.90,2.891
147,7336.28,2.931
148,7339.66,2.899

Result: 0.00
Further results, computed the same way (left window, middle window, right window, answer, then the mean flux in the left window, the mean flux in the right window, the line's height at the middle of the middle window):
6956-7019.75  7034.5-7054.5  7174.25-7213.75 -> -0.01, 3.1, 2.97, 3.07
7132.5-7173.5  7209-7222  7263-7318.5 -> 0.01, 3.03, 2.93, 2.99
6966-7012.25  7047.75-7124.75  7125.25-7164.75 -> 0.01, 3.11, 3.04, 3.07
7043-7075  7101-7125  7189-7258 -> 0.01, 3.08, 2.96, 3.04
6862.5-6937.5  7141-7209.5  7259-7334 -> 0.00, 3.17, 2.93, 3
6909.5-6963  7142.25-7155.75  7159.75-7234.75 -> 0.00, 3.18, 2.98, 3.02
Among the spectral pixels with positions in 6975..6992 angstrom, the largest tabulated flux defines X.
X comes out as 3.165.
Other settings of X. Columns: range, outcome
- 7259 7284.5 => 3.02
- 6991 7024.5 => 3.145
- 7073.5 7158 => 3.101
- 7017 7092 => 3.154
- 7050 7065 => 3.095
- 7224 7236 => 2.988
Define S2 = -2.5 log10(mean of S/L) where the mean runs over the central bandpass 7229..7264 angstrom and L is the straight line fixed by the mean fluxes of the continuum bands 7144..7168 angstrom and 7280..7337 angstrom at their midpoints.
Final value 0.00 mag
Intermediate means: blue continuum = 3.03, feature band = 2.95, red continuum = 2.92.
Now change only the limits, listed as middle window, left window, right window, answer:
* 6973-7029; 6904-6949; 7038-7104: 0.01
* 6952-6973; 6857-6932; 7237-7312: 0.01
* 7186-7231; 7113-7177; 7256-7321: 0.01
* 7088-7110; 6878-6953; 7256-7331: 0.01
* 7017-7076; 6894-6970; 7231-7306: 0.00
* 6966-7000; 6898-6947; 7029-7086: 0.01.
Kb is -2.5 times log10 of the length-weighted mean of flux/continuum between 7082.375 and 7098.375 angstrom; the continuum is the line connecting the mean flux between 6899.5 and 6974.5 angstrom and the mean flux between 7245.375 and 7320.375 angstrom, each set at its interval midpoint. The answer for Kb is 0.003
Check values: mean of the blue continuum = 3.16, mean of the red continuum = 2.94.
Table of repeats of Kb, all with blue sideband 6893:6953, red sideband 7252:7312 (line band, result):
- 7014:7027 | 0.02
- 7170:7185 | 0.01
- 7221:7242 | 0.00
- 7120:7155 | 0.00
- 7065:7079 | 0.01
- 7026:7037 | 0.00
